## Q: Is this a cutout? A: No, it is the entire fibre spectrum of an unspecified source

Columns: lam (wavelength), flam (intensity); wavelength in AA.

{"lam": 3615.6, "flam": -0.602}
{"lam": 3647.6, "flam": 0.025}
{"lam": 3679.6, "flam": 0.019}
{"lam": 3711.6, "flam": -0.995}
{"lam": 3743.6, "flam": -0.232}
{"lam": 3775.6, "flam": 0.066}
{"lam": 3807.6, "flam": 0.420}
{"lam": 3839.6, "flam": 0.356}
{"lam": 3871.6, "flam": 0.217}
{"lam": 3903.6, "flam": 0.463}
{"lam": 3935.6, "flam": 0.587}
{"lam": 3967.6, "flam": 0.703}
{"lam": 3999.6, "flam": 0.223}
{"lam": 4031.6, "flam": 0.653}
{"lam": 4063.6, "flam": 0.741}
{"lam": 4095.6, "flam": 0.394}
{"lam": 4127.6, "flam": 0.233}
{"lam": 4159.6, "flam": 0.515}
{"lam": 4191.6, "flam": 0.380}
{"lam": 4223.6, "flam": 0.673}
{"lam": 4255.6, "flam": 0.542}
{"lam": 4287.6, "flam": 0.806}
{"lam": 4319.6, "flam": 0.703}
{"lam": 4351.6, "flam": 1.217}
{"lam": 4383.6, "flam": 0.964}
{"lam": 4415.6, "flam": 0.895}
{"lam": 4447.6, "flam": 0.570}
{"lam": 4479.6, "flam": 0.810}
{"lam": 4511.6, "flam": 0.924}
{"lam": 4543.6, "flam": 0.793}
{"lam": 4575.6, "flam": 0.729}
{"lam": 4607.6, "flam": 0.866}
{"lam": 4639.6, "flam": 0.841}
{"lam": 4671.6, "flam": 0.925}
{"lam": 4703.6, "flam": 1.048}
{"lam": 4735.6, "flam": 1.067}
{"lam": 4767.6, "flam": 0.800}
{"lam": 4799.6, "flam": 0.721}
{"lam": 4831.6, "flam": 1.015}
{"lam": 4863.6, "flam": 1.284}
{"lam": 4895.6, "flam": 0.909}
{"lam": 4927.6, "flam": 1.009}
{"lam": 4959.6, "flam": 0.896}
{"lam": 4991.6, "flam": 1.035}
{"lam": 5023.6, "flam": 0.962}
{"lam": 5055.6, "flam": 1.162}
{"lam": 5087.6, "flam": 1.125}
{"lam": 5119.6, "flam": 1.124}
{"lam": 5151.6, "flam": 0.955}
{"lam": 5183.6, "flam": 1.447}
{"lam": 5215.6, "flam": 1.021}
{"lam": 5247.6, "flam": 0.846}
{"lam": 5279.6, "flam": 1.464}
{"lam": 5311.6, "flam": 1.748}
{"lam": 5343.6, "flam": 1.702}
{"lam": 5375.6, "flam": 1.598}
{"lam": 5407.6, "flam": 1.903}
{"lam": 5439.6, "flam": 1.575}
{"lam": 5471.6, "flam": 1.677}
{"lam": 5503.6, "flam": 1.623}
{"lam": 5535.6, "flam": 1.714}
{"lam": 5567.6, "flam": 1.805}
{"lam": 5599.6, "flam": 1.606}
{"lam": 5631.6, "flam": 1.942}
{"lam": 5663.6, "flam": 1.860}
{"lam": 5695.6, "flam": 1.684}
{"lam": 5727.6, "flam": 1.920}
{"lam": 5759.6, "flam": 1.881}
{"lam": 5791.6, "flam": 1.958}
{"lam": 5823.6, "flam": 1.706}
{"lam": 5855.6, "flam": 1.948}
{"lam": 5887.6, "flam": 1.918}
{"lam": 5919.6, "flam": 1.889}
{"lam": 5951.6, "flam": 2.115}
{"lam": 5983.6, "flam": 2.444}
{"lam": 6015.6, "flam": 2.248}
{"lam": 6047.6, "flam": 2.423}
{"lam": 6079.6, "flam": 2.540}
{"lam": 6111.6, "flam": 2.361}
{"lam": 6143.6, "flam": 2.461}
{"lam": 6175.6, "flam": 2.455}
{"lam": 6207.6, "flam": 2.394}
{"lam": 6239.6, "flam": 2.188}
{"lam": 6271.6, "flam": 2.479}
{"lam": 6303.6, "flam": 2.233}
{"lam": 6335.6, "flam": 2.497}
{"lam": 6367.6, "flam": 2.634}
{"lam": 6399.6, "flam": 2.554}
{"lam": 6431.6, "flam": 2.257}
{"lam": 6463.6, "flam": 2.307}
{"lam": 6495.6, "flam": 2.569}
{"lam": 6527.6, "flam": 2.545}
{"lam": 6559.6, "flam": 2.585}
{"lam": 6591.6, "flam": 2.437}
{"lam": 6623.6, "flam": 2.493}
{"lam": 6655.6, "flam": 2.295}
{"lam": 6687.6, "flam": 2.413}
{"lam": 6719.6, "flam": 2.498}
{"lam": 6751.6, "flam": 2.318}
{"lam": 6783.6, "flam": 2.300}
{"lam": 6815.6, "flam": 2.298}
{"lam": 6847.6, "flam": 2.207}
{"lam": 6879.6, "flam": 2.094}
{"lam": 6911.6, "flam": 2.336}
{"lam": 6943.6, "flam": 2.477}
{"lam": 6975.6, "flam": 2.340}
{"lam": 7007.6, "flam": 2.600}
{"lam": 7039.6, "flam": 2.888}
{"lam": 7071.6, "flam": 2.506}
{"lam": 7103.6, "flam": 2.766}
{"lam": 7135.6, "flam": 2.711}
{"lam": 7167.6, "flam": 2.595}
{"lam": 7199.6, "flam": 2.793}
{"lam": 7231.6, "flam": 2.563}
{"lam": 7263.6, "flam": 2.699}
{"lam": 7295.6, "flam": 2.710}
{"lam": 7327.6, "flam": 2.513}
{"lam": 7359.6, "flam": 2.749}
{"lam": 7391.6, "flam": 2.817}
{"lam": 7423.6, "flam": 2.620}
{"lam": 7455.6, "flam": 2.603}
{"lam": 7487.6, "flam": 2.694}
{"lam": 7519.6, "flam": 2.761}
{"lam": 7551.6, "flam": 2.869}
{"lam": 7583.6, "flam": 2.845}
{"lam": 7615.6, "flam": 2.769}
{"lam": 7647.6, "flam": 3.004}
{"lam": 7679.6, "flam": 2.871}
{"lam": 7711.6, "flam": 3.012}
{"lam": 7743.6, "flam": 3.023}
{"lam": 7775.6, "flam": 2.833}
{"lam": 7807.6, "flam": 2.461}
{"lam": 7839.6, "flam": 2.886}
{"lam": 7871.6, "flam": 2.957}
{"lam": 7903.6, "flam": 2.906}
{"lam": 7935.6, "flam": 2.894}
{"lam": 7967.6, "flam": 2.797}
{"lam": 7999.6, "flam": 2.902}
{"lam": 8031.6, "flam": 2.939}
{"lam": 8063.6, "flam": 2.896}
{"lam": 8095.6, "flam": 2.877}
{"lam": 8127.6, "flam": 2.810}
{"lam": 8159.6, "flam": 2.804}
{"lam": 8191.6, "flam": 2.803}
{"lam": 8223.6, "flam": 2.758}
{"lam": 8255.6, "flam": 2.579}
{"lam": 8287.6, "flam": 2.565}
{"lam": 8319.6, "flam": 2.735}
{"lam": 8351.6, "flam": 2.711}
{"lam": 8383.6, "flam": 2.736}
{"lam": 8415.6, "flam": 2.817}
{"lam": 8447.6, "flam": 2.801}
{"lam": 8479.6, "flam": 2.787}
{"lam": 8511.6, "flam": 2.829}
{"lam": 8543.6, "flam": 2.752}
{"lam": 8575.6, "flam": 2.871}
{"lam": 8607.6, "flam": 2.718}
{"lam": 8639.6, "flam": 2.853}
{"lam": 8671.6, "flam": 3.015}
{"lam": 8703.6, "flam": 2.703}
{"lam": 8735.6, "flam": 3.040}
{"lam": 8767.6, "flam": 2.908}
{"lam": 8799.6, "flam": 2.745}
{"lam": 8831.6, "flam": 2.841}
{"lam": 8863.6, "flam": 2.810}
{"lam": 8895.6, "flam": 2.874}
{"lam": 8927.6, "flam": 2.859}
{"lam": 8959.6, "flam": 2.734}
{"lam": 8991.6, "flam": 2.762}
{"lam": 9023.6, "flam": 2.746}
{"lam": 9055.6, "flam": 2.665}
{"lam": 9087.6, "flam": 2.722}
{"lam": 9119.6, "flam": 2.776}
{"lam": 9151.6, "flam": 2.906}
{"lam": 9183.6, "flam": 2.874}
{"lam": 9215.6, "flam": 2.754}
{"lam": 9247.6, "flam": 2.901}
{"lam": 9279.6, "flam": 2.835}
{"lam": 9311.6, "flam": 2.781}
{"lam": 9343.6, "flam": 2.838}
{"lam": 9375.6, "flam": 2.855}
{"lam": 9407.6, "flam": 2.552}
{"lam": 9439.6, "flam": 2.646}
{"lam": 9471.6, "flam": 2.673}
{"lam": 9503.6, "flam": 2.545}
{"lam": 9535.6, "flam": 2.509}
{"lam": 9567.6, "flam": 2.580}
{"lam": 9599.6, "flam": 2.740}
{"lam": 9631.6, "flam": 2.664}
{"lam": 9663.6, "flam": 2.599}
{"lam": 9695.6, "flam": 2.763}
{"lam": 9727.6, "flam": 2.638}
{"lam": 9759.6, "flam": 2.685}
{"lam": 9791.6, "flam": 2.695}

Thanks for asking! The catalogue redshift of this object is 0.33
